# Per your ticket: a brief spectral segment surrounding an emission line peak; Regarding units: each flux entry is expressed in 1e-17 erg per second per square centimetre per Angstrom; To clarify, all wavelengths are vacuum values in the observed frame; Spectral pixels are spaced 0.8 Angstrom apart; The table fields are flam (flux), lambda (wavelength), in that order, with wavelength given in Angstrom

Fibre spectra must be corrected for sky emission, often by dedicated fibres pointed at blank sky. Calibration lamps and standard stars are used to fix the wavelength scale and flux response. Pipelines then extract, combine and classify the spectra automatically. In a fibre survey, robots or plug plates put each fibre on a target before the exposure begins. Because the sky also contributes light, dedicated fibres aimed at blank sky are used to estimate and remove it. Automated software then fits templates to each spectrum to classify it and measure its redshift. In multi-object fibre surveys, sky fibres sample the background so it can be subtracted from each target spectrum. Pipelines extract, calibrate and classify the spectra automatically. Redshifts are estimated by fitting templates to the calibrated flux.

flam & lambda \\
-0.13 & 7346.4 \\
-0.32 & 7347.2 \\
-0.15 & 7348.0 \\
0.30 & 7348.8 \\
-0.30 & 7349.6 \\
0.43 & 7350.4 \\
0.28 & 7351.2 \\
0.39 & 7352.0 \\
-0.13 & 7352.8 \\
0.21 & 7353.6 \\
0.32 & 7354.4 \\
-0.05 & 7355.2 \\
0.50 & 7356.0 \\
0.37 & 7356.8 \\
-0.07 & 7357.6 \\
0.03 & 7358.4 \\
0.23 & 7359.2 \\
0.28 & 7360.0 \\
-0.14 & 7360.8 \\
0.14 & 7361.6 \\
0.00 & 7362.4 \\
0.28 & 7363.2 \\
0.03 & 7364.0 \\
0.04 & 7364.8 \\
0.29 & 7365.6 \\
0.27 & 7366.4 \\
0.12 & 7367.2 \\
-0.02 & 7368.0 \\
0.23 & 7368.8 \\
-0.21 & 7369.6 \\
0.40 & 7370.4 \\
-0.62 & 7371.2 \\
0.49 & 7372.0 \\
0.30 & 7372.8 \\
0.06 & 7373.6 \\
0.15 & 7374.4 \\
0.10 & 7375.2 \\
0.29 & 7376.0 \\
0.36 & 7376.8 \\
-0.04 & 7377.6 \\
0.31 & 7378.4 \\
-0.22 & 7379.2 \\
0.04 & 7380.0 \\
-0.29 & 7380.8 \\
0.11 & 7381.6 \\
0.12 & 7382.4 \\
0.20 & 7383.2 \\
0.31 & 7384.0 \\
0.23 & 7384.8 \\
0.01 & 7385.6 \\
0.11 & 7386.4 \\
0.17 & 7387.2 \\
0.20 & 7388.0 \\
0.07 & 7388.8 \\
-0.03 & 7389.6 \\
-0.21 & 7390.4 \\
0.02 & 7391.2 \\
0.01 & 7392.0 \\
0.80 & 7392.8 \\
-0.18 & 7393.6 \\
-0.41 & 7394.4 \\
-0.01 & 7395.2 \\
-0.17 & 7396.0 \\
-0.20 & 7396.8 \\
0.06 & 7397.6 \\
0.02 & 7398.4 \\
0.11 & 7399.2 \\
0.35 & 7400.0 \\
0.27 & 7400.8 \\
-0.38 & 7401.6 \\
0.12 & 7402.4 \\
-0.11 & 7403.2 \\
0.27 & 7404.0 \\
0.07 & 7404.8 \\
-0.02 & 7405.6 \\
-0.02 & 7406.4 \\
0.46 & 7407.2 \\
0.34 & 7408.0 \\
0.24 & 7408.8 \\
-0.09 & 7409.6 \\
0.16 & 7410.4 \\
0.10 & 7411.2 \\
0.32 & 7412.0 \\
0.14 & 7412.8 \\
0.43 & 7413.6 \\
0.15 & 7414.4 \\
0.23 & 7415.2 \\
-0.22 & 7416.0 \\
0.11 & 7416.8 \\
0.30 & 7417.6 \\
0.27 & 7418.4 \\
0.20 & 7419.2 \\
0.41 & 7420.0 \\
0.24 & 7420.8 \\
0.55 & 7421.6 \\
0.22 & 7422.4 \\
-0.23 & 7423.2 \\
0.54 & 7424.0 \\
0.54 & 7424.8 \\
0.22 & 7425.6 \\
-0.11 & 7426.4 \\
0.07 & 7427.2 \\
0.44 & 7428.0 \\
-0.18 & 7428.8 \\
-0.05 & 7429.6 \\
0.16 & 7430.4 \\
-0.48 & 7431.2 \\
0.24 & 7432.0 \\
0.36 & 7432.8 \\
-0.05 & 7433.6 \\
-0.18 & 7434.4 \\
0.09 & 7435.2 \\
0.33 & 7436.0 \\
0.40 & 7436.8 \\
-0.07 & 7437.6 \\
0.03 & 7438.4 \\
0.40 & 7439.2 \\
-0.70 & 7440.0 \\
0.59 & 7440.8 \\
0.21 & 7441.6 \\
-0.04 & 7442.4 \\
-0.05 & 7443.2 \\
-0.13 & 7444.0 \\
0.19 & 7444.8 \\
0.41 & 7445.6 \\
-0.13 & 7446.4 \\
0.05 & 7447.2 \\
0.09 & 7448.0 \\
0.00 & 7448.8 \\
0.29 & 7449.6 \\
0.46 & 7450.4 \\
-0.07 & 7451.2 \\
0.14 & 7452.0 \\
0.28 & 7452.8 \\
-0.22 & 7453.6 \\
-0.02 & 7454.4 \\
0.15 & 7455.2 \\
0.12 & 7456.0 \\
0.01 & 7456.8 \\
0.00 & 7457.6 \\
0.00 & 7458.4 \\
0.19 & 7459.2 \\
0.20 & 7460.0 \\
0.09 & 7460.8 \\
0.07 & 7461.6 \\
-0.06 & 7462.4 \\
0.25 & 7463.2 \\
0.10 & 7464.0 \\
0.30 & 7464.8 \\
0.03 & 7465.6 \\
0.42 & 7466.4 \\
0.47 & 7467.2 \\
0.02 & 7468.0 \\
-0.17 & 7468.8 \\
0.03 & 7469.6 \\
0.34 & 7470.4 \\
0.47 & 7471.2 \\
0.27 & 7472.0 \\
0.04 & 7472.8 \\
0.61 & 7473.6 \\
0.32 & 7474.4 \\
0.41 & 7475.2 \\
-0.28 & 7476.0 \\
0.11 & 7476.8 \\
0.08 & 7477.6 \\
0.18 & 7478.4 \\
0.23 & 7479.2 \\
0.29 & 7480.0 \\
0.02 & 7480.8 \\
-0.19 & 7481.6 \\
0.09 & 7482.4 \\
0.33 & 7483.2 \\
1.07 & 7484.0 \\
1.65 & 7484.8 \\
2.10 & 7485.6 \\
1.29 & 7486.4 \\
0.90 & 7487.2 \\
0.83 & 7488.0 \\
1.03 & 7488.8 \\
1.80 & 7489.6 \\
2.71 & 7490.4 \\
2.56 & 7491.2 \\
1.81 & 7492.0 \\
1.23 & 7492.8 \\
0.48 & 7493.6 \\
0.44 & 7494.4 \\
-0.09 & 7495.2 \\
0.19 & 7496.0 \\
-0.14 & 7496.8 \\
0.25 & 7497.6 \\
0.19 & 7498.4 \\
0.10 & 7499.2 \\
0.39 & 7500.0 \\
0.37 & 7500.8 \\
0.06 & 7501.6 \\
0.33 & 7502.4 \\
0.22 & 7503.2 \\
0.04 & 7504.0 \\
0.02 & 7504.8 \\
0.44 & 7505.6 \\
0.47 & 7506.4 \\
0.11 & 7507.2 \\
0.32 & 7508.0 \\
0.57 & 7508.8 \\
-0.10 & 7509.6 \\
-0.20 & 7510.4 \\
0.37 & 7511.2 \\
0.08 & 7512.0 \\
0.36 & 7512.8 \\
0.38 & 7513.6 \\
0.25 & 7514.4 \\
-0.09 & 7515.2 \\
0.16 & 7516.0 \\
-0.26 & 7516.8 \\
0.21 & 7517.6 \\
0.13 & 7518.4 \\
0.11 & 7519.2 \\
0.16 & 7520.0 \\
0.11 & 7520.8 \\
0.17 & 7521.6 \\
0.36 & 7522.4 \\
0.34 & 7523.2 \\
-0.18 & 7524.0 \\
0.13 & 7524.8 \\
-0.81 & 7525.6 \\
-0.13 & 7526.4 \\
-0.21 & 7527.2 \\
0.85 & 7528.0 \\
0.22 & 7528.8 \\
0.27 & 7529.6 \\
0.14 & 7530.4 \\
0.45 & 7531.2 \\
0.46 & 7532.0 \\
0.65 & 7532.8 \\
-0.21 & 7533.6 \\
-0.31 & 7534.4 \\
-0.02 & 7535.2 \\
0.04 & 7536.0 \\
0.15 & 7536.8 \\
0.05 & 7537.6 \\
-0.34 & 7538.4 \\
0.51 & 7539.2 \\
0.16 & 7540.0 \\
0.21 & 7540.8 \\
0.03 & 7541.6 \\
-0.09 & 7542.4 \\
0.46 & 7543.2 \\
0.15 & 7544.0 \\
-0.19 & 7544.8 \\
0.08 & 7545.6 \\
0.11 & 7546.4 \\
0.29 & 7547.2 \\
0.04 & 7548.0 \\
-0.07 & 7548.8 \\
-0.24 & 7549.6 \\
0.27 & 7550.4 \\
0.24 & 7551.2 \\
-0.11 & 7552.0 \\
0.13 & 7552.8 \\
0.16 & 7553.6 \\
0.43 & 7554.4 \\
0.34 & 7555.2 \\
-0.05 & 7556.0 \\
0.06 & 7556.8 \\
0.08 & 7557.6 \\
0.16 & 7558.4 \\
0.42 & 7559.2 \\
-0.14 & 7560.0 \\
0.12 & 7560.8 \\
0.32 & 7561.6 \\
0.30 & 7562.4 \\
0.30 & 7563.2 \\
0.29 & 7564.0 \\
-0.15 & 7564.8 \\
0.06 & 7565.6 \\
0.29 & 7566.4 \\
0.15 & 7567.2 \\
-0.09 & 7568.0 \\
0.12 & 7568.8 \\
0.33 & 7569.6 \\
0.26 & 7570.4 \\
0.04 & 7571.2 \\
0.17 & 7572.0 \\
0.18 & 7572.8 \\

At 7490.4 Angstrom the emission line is [O II]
